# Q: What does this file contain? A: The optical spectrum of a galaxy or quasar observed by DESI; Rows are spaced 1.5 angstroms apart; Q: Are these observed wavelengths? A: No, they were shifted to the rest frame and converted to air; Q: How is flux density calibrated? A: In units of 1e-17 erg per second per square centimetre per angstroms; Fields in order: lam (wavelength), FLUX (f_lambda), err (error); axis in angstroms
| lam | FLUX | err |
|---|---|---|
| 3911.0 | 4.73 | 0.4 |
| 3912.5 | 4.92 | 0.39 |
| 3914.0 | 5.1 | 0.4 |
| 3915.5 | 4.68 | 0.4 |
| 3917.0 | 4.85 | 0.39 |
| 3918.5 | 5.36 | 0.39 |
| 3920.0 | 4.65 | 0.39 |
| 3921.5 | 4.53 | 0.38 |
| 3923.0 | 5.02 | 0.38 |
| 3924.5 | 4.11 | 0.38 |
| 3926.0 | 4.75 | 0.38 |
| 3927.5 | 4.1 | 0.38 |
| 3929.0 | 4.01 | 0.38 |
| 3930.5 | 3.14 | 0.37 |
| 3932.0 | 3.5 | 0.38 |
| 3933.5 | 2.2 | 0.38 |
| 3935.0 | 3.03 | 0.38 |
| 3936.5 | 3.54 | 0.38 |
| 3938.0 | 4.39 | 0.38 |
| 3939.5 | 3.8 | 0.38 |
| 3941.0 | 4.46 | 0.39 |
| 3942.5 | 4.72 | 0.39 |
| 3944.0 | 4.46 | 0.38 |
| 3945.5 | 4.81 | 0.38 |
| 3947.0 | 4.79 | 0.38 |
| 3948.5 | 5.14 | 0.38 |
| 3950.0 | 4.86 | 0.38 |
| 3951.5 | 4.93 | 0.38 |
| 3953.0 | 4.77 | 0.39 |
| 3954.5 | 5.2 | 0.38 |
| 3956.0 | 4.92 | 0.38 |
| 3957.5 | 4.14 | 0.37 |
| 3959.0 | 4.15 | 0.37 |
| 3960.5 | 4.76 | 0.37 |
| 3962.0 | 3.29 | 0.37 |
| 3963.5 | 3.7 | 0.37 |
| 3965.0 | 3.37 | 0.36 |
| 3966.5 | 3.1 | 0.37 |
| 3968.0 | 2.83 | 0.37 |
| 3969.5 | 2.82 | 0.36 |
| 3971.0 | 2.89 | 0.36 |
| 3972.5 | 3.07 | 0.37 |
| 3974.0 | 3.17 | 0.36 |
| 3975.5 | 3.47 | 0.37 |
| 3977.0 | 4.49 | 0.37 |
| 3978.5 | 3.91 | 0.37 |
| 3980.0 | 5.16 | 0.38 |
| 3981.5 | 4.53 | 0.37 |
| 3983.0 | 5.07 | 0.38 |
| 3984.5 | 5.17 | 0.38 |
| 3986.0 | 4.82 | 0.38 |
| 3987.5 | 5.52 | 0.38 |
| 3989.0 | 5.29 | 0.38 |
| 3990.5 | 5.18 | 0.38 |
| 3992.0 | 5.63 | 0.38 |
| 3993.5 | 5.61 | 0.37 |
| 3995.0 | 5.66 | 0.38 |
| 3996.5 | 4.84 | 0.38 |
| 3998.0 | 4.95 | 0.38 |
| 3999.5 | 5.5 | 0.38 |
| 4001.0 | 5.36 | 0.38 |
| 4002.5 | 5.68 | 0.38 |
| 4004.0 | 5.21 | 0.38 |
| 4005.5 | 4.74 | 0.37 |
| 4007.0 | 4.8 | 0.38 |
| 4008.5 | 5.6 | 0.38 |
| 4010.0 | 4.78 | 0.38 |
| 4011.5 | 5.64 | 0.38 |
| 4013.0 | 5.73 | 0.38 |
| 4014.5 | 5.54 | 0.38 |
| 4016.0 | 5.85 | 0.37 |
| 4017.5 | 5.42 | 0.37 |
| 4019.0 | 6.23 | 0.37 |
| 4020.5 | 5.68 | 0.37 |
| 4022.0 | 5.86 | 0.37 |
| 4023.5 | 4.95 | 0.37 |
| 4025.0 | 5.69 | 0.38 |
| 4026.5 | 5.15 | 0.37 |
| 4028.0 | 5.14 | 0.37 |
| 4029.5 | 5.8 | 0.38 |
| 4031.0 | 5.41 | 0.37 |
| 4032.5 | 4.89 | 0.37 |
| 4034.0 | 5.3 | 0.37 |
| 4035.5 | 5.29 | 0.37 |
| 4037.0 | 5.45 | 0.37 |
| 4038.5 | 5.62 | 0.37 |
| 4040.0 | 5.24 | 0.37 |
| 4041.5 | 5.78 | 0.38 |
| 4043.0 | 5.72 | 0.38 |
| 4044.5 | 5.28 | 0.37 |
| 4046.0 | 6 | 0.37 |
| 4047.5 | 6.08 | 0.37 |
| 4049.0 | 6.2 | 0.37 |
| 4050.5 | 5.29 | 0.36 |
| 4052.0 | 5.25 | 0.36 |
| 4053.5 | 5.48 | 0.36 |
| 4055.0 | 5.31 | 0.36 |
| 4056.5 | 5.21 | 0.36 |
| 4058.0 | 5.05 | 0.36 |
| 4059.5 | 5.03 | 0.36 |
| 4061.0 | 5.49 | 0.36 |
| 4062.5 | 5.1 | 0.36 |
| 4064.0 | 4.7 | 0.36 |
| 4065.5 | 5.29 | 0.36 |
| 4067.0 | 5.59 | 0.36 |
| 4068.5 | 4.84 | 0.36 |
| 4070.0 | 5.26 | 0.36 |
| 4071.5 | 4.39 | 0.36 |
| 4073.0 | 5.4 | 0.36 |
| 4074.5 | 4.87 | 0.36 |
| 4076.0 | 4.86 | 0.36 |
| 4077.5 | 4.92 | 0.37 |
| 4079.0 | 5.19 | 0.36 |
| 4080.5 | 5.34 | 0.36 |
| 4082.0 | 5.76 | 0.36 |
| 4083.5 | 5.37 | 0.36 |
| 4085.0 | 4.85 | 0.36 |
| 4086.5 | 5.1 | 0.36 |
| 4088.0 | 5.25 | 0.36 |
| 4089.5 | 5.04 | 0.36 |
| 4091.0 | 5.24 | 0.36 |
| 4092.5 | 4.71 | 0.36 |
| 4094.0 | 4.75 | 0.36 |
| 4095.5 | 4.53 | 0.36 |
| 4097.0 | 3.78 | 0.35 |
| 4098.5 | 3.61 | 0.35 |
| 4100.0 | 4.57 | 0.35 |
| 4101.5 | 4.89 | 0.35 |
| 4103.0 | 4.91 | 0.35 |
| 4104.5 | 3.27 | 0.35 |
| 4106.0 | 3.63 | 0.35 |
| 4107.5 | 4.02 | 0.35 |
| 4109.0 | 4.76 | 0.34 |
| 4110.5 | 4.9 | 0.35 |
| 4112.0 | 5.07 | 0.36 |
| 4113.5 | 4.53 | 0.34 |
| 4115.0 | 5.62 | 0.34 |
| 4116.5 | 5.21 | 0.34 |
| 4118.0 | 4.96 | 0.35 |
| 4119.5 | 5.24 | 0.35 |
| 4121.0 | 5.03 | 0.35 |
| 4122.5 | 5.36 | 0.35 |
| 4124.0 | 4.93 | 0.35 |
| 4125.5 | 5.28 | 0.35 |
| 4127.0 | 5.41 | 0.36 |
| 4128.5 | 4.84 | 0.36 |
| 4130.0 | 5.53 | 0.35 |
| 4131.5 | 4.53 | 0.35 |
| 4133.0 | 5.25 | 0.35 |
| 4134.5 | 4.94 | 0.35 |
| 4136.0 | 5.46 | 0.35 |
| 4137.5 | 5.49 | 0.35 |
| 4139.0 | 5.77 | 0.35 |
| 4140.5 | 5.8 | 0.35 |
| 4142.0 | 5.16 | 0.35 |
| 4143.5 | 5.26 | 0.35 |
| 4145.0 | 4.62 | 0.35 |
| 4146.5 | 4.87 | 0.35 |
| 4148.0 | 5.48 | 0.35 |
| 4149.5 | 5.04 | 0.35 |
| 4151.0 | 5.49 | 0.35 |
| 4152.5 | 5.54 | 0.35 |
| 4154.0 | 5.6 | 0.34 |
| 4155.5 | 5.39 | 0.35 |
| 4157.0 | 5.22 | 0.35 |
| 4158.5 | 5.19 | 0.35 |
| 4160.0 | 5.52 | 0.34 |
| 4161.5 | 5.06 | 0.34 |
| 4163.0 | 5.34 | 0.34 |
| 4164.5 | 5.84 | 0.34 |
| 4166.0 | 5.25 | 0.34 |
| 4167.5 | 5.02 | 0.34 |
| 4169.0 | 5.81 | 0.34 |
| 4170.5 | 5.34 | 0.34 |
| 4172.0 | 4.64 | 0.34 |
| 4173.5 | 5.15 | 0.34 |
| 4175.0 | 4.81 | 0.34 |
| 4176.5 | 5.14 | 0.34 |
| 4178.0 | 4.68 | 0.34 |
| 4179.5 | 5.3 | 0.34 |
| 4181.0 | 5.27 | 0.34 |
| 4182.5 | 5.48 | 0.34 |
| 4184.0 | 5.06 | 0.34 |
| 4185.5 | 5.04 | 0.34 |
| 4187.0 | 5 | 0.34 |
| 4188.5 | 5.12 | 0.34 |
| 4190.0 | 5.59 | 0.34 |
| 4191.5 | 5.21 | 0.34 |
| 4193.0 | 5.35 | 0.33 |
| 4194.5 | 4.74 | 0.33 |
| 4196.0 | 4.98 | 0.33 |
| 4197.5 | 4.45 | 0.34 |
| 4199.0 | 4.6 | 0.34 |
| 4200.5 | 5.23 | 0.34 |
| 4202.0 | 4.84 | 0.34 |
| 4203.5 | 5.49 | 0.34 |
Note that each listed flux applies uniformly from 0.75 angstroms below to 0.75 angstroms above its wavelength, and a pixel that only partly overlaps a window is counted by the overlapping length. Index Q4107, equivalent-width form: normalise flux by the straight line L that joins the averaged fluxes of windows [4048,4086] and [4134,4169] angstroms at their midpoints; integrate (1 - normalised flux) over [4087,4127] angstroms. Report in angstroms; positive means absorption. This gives 3.9 angstroms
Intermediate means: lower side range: 5.21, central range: 4.75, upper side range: 5.33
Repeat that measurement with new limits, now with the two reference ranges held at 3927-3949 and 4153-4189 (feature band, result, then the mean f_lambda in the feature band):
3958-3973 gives 2.6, 3.42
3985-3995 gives -2.6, 5.36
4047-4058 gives -2.2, 5.5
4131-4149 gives -0.6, 5.23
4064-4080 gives -1.2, 5.05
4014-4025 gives -3.1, 5.65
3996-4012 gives -3.1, 5.19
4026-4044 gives -3.6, 5.4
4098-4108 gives 1.5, 4.14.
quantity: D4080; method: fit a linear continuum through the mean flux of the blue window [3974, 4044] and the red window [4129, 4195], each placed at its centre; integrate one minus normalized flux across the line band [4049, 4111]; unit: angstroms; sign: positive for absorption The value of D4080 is 3.9 angstroms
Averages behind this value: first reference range 5.25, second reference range 5.24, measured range 4.91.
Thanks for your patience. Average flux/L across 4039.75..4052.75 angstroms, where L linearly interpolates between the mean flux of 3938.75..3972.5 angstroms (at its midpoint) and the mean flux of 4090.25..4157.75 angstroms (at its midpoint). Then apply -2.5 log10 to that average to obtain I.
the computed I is -0.23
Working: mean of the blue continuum 4.15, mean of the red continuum 4.97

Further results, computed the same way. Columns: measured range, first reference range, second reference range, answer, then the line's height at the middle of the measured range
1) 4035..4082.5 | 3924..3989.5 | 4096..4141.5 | -0.16 mag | 4.61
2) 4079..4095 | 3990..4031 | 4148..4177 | 0.05 mag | 5.35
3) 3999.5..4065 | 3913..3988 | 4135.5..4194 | -0.17 mag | 4.62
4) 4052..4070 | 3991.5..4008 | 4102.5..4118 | -0.06 mag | 4.9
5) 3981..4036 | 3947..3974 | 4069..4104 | -0.23 mag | 4.33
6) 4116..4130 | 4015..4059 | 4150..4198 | 0.03 mag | 5.32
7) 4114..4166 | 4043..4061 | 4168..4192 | 0.00 mag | 5.26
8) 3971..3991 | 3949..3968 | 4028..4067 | 0.02 mag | 4.52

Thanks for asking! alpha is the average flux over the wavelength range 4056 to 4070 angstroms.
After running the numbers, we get 5.15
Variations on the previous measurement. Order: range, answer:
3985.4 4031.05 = 5.4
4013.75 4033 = 5.52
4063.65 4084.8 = 5.13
